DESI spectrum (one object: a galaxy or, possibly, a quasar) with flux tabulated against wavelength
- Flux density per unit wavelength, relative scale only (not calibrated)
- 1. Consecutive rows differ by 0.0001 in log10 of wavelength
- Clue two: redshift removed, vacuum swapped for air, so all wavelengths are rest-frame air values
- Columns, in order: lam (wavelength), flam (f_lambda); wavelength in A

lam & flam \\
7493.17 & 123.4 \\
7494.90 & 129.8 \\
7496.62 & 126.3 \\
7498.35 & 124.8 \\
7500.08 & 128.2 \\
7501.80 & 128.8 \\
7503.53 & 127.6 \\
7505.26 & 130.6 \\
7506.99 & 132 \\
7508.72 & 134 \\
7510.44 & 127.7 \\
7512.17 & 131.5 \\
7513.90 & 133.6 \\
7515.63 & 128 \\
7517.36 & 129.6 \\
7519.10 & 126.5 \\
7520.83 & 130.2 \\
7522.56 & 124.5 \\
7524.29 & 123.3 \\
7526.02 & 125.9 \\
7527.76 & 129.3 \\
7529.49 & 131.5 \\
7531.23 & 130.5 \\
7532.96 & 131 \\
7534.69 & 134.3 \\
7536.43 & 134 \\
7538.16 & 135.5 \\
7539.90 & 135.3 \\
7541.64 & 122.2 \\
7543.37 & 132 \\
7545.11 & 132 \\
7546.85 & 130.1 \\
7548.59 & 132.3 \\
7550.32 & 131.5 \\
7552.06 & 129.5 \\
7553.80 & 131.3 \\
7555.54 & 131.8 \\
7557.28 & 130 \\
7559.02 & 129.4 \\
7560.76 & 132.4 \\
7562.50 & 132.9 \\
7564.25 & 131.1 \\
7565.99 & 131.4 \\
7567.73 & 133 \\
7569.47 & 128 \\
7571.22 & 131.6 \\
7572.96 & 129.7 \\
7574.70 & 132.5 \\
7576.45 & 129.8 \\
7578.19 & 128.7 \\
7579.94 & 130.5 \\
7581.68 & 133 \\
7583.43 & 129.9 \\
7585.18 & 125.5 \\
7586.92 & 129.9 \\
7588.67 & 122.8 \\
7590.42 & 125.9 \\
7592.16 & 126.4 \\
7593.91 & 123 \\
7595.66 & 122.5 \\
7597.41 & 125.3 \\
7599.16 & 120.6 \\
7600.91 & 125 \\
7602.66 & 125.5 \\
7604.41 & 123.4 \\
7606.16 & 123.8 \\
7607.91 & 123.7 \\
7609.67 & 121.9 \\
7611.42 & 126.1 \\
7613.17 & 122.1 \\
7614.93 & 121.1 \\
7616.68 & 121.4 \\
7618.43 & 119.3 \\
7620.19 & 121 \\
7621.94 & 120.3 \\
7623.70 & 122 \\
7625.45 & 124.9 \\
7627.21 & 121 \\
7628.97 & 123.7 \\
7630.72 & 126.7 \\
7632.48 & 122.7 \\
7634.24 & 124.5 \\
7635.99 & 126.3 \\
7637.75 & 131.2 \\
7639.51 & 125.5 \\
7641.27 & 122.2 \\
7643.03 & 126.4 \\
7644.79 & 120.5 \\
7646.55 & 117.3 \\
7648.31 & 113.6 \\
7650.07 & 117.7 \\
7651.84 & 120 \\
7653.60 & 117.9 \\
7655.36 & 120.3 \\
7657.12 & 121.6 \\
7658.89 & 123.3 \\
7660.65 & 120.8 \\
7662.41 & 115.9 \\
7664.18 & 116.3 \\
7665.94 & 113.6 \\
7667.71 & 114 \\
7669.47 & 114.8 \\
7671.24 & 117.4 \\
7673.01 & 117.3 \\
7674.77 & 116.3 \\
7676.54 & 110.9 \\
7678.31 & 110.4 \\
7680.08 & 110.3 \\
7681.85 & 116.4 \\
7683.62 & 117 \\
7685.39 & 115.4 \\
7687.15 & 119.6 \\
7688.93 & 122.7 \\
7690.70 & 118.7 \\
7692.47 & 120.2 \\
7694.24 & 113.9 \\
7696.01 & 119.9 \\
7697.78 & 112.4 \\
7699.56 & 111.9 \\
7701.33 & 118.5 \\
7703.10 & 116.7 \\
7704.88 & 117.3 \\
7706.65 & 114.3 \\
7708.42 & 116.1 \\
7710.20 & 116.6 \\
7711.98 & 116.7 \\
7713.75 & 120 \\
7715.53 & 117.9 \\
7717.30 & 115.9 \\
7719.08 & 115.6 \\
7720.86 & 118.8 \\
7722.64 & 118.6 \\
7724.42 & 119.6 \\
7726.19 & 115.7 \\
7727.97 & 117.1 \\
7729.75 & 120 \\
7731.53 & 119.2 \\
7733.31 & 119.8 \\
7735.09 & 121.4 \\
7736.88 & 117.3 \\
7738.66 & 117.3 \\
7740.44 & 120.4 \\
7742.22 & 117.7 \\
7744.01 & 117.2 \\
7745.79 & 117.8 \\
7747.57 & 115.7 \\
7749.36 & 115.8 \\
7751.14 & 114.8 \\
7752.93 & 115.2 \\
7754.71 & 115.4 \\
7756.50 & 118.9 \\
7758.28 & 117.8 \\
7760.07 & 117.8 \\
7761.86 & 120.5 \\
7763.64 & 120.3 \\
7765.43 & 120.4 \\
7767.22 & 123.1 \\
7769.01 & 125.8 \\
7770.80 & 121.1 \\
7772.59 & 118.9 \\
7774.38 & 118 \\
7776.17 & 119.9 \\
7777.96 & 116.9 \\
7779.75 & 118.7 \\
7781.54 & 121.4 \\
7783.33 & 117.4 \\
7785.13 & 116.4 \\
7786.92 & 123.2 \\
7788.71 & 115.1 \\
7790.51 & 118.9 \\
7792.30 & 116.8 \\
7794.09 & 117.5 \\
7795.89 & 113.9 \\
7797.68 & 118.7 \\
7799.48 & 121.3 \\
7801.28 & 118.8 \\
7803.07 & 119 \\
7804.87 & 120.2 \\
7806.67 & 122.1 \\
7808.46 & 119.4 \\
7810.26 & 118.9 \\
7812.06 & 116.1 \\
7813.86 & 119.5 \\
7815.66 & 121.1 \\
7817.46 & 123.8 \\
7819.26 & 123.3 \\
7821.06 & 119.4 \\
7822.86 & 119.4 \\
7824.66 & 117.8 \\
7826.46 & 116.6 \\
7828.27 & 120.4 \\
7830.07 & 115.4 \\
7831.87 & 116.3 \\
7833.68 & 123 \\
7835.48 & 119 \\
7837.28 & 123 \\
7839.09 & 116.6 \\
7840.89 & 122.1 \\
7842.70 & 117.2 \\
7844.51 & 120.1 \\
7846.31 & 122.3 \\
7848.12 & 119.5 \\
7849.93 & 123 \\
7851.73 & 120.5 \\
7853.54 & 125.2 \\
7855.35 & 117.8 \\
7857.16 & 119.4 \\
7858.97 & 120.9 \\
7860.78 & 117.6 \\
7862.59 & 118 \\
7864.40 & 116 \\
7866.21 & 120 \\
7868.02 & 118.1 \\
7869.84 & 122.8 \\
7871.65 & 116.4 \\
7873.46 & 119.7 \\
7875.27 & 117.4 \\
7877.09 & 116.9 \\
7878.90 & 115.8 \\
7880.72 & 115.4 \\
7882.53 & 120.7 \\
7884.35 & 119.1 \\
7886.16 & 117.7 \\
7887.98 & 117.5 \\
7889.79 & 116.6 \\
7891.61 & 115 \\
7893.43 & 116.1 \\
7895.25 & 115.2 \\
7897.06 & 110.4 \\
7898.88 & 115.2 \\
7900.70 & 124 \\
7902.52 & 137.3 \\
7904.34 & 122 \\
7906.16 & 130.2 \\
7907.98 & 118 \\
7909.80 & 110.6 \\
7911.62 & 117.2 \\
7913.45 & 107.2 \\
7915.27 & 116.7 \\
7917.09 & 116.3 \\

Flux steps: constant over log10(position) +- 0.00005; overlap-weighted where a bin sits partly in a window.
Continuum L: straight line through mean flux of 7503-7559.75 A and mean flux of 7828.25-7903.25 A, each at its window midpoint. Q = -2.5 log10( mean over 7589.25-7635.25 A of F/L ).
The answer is 0.04 mag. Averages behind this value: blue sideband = 130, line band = 123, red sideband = 119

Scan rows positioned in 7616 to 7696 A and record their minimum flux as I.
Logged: 110.3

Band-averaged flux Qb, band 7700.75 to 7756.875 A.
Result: 117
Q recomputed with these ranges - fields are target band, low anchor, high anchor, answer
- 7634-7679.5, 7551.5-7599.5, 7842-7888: 0.06 mag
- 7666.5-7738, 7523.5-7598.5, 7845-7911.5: 0.07 mag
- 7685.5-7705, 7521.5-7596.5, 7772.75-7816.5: 0.05 mag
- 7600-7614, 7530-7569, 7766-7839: 0.04 mag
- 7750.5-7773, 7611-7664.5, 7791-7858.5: 0.01 mag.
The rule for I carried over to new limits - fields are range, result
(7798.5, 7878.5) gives 115.4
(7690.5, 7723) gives 111.9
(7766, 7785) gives 116.9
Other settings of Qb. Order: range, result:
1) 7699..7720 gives 117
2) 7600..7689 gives 120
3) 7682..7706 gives 117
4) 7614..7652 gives 122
